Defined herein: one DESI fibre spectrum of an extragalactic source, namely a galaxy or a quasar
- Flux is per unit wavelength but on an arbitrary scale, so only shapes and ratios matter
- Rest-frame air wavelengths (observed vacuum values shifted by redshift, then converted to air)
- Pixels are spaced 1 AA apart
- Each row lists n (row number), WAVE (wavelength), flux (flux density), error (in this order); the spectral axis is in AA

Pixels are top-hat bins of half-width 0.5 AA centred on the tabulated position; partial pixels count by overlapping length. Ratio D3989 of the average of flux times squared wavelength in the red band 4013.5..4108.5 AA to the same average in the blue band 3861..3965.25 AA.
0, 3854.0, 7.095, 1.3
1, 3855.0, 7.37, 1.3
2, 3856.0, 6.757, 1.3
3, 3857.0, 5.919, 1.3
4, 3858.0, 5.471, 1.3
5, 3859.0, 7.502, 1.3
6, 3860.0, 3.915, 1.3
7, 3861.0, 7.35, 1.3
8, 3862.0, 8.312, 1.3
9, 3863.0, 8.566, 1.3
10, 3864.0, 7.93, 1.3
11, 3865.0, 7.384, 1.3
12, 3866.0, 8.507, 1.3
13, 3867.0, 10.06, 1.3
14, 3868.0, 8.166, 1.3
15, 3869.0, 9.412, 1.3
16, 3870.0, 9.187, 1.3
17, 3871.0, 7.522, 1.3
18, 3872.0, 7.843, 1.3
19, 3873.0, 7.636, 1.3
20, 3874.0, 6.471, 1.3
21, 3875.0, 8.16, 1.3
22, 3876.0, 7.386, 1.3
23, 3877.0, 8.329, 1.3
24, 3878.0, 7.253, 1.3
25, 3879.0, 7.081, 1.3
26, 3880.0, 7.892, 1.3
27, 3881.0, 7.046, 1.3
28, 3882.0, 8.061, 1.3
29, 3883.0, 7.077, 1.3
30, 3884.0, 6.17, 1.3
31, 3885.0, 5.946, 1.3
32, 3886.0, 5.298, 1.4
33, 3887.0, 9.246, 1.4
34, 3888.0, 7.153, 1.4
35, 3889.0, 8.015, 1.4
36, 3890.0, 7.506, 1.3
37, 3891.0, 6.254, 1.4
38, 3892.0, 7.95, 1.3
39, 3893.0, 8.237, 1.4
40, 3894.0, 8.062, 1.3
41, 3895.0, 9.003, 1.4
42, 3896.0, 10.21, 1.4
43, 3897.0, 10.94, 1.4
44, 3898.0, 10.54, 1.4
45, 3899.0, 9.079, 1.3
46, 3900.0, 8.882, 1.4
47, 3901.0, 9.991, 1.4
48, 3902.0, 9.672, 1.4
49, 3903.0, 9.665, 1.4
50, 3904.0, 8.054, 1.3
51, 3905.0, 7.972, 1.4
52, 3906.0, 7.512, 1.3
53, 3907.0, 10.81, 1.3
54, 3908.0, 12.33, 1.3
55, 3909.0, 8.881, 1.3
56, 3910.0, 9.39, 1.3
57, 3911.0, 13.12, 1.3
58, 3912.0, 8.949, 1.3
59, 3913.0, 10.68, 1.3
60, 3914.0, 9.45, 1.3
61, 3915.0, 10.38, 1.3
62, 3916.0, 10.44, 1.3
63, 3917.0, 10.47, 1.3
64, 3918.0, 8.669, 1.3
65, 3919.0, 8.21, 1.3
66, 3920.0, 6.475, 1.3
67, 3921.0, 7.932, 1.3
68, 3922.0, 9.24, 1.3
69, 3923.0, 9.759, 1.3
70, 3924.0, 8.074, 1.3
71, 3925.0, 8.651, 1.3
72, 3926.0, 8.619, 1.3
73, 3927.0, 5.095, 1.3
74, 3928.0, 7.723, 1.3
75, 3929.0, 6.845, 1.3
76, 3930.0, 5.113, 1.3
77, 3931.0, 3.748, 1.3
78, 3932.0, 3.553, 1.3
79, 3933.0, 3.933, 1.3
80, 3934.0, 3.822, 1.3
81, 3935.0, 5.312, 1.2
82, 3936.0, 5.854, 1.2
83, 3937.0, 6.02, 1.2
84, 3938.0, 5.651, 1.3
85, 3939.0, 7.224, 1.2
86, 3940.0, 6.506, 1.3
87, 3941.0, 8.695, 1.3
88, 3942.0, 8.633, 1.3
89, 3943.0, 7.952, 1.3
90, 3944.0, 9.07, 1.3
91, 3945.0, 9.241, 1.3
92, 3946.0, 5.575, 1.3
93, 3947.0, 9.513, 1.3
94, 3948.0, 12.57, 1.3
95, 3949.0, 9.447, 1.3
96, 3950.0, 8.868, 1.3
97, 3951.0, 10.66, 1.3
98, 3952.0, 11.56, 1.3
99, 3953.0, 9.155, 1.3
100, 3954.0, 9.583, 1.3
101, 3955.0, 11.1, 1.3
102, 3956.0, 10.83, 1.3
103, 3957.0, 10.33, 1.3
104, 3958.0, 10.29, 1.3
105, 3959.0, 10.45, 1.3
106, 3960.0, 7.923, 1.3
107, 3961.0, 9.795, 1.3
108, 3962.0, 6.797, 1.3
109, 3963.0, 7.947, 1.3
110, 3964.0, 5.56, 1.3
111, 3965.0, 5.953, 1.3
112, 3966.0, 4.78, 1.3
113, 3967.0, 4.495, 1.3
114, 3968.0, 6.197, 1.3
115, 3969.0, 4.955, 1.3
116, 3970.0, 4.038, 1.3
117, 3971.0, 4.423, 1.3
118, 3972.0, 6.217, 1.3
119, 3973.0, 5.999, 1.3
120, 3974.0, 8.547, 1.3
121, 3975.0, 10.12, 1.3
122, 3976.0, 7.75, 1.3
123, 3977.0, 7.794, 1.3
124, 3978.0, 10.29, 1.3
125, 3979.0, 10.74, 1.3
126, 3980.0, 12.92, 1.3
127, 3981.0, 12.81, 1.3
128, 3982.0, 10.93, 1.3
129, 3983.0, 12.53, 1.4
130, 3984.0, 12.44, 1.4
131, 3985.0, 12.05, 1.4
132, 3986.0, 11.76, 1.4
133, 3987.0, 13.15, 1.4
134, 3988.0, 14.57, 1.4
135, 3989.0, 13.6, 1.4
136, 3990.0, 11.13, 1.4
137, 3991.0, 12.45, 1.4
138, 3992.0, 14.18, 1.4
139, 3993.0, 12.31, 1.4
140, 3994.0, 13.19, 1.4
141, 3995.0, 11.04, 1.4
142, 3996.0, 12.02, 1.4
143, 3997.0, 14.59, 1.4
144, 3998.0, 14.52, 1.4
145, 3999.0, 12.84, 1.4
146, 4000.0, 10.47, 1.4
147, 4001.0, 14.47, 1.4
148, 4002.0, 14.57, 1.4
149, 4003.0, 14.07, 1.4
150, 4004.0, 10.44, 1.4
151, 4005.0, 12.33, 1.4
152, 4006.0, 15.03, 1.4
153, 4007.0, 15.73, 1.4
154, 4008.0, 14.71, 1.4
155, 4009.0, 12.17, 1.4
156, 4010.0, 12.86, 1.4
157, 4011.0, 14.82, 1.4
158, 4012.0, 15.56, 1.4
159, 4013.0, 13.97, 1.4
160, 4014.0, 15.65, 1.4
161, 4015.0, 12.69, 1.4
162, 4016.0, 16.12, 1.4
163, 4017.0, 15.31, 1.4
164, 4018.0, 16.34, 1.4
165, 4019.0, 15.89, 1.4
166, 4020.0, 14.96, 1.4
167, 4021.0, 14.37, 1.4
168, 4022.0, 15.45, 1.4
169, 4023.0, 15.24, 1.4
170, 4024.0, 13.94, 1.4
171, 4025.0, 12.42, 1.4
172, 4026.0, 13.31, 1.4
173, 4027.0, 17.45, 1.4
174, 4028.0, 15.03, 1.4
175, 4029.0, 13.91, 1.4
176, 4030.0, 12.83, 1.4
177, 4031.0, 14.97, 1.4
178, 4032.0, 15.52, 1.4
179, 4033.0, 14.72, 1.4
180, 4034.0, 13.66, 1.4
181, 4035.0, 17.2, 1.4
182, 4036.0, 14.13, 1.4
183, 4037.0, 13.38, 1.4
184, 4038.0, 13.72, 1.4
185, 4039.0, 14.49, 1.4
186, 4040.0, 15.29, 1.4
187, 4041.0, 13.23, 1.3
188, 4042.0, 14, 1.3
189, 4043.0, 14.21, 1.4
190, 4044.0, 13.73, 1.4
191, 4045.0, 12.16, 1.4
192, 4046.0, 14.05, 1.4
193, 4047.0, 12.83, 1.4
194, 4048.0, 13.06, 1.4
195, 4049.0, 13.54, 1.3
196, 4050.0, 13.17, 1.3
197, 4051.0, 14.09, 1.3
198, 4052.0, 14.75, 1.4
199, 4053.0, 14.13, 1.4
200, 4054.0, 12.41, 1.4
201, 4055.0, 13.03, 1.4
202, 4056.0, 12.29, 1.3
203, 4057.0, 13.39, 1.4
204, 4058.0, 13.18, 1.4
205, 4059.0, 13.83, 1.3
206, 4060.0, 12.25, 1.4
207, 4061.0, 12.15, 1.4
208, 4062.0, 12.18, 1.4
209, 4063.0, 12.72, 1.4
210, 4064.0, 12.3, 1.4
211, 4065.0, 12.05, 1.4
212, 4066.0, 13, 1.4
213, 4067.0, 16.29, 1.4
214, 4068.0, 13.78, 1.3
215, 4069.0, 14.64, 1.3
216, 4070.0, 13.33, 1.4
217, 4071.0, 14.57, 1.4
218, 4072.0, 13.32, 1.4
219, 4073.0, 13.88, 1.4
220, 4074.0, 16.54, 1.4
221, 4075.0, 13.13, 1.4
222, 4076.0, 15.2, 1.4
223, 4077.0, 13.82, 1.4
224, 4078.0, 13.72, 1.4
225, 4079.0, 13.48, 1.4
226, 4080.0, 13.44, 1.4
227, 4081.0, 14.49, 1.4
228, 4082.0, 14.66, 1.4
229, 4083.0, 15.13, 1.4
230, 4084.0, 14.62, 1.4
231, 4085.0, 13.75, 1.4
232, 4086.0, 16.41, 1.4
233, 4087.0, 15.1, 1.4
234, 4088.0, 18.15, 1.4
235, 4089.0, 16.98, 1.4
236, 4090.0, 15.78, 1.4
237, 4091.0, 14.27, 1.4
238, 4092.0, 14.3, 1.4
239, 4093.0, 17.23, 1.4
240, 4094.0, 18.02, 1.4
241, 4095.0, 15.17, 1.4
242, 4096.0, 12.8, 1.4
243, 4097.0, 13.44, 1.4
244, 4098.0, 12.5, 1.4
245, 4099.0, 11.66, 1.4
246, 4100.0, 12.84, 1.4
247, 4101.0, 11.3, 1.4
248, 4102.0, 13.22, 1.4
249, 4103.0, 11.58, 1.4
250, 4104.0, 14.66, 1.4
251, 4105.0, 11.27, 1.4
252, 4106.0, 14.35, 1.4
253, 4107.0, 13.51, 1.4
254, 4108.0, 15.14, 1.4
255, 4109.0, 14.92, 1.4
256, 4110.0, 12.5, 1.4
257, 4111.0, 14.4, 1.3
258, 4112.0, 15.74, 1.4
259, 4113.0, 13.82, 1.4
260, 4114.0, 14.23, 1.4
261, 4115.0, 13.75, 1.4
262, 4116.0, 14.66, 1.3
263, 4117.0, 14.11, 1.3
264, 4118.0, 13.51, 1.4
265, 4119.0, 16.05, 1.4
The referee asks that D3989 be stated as 1.84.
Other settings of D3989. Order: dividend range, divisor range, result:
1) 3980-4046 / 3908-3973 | 1.81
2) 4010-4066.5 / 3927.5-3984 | 1.83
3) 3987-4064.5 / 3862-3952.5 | 1.79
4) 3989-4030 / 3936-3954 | 1.68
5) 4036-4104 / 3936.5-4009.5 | 1.44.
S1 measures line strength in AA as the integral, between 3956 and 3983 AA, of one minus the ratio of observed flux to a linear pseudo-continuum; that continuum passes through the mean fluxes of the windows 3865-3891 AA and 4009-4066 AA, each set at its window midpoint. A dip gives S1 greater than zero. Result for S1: 7.56 AA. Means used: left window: 7.66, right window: 14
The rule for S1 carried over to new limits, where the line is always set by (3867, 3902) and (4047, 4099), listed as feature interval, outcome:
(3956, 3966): 2.10 AA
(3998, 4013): -2.13 AA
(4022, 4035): -1.96 AA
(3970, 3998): 0.65 AA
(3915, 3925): 0.35 AA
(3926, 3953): 7.06 AA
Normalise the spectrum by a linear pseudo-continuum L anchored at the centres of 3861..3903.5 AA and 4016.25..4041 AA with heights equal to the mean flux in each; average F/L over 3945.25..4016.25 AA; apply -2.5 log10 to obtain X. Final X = 0.17 mag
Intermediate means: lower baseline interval 8.16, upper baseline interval 14.7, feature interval 10.8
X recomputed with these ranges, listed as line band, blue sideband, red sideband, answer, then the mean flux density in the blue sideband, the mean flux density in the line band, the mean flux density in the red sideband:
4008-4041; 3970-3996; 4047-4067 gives -0.20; 10.8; 14.6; 13.1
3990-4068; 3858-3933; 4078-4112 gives -0.13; 8.17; 13.8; 14.3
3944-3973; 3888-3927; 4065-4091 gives 0.30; 9.08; 8.13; 14.6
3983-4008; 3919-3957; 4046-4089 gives -0.24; 7.81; 13.1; 13.9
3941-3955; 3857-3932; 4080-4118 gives 0.04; 8.2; 9.41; 14.3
